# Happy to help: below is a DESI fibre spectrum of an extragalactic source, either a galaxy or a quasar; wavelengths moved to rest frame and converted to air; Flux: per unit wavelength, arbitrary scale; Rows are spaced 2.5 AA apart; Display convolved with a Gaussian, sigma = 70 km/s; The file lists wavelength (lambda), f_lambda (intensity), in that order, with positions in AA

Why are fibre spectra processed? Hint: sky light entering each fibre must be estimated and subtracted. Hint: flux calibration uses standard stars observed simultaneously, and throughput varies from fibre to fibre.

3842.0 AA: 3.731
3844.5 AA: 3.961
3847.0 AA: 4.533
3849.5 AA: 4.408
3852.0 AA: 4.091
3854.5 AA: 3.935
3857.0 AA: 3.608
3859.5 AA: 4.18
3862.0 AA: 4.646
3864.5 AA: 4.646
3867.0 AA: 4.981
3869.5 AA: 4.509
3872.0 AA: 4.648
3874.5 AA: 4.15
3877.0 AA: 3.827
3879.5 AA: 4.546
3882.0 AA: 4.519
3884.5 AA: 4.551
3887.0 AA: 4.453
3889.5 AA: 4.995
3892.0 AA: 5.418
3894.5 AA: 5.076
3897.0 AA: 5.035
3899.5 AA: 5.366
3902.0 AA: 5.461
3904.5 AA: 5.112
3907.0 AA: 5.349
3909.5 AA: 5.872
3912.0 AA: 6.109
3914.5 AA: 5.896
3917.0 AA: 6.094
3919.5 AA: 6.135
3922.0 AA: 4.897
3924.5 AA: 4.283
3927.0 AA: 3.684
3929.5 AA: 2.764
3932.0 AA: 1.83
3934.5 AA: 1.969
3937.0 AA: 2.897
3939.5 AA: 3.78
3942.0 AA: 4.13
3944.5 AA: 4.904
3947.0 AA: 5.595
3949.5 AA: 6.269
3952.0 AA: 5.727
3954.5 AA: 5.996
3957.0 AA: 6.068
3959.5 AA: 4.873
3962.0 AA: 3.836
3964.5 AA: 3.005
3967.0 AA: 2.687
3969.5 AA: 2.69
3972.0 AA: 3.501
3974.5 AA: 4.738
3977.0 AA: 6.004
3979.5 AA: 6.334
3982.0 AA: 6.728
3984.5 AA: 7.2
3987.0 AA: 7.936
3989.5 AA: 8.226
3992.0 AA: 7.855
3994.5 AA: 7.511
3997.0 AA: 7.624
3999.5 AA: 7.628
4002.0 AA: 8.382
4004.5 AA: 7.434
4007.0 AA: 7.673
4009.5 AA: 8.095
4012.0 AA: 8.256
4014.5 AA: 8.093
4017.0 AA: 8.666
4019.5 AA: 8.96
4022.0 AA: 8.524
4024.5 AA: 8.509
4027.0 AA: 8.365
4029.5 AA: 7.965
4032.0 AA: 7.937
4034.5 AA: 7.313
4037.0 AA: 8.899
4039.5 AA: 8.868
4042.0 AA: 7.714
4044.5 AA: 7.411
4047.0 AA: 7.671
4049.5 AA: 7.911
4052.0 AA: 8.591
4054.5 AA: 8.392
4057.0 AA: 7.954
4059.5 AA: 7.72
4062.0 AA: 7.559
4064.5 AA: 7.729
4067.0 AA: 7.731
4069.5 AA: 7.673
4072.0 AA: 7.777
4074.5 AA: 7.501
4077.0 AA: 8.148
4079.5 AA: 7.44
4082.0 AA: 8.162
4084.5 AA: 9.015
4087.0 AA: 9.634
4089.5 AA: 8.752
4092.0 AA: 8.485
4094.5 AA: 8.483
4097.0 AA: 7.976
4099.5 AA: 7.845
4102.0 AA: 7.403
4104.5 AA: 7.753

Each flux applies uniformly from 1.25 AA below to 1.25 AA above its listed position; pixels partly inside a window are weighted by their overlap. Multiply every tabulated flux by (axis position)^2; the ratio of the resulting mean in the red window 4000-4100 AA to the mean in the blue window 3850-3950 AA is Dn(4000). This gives 1.91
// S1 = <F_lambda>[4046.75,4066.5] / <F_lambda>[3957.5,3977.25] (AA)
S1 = 2.04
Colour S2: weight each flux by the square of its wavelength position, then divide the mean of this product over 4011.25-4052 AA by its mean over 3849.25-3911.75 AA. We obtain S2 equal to 1.9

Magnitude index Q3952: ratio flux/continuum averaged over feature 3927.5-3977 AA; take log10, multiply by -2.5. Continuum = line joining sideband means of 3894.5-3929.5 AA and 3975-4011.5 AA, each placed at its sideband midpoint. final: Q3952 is 0.47 mag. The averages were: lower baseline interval 5.23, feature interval 4.11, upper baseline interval 7.43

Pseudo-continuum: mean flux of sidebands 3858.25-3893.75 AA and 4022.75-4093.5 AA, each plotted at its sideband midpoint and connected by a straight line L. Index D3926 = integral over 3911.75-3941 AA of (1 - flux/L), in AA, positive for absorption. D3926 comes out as 7.3 AA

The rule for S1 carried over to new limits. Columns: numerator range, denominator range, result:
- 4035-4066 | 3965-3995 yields 1.37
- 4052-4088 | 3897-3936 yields 1.70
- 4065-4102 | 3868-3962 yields 1.71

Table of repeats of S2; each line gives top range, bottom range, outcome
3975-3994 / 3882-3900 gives 1.51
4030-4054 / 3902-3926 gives 1.56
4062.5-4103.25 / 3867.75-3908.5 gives 1.85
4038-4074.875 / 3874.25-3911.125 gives 1.73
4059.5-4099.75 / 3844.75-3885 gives 2.08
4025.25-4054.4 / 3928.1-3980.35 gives 1.98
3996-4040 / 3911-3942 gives 2.05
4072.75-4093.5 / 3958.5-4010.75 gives 1.42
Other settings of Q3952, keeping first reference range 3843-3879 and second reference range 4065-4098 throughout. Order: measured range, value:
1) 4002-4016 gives -0.153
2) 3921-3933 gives 0.481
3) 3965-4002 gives 0.054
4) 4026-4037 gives -0.097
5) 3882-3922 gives -0.067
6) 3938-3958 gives 0.114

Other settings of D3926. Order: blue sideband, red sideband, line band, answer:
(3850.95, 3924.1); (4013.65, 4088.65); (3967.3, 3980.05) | 4.2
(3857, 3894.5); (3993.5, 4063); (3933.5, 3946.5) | 5.1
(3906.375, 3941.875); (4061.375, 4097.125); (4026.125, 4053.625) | -3.3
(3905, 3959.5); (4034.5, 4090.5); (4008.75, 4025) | -3.6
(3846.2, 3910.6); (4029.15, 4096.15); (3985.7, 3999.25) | -2.0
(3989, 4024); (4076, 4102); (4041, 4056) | 0.5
